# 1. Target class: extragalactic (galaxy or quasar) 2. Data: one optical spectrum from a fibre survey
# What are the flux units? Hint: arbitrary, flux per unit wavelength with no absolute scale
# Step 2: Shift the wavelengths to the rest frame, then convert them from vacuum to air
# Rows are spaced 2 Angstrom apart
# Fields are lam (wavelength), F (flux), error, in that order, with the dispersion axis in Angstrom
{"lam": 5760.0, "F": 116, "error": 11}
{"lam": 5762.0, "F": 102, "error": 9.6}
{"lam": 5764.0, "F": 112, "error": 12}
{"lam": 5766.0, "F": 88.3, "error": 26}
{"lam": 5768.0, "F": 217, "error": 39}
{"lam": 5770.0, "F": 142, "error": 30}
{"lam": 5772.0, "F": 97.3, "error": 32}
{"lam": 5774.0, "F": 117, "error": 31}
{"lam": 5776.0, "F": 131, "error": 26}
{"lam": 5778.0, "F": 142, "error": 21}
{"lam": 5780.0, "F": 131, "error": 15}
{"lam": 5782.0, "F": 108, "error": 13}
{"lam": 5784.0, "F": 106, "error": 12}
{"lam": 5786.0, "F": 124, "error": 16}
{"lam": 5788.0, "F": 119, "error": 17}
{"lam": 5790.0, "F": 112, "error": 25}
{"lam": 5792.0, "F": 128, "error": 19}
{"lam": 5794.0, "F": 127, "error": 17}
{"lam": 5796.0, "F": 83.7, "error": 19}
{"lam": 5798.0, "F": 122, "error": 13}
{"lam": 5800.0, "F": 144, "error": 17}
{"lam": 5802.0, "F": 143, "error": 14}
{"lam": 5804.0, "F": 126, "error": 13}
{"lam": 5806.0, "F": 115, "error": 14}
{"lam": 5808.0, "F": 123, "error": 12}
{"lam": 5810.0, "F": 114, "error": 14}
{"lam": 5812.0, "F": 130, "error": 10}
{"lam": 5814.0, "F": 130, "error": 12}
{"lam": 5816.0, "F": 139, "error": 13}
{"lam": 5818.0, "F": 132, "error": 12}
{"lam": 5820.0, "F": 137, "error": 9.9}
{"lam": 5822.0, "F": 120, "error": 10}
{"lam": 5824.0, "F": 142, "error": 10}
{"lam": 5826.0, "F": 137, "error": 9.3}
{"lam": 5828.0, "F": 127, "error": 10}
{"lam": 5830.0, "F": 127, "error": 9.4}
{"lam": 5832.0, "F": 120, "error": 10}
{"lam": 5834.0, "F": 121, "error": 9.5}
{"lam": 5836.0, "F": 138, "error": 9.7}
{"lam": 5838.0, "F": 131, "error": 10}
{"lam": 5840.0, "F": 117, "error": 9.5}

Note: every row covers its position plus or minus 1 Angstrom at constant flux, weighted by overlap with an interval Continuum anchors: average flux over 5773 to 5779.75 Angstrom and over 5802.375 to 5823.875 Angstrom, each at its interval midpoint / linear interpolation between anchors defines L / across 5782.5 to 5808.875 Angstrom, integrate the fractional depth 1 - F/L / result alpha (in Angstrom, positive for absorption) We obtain 1.7 Angstrom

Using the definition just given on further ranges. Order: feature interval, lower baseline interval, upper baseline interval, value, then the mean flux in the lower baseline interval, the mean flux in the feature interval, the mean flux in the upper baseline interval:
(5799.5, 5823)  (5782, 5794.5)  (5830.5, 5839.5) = -1.3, 118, 129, 127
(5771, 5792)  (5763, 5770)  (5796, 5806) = 2.3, 140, 119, 127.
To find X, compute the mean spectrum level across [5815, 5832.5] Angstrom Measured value 132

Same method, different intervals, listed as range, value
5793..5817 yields 125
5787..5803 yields 122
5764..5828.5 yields 126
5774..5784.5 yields 124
